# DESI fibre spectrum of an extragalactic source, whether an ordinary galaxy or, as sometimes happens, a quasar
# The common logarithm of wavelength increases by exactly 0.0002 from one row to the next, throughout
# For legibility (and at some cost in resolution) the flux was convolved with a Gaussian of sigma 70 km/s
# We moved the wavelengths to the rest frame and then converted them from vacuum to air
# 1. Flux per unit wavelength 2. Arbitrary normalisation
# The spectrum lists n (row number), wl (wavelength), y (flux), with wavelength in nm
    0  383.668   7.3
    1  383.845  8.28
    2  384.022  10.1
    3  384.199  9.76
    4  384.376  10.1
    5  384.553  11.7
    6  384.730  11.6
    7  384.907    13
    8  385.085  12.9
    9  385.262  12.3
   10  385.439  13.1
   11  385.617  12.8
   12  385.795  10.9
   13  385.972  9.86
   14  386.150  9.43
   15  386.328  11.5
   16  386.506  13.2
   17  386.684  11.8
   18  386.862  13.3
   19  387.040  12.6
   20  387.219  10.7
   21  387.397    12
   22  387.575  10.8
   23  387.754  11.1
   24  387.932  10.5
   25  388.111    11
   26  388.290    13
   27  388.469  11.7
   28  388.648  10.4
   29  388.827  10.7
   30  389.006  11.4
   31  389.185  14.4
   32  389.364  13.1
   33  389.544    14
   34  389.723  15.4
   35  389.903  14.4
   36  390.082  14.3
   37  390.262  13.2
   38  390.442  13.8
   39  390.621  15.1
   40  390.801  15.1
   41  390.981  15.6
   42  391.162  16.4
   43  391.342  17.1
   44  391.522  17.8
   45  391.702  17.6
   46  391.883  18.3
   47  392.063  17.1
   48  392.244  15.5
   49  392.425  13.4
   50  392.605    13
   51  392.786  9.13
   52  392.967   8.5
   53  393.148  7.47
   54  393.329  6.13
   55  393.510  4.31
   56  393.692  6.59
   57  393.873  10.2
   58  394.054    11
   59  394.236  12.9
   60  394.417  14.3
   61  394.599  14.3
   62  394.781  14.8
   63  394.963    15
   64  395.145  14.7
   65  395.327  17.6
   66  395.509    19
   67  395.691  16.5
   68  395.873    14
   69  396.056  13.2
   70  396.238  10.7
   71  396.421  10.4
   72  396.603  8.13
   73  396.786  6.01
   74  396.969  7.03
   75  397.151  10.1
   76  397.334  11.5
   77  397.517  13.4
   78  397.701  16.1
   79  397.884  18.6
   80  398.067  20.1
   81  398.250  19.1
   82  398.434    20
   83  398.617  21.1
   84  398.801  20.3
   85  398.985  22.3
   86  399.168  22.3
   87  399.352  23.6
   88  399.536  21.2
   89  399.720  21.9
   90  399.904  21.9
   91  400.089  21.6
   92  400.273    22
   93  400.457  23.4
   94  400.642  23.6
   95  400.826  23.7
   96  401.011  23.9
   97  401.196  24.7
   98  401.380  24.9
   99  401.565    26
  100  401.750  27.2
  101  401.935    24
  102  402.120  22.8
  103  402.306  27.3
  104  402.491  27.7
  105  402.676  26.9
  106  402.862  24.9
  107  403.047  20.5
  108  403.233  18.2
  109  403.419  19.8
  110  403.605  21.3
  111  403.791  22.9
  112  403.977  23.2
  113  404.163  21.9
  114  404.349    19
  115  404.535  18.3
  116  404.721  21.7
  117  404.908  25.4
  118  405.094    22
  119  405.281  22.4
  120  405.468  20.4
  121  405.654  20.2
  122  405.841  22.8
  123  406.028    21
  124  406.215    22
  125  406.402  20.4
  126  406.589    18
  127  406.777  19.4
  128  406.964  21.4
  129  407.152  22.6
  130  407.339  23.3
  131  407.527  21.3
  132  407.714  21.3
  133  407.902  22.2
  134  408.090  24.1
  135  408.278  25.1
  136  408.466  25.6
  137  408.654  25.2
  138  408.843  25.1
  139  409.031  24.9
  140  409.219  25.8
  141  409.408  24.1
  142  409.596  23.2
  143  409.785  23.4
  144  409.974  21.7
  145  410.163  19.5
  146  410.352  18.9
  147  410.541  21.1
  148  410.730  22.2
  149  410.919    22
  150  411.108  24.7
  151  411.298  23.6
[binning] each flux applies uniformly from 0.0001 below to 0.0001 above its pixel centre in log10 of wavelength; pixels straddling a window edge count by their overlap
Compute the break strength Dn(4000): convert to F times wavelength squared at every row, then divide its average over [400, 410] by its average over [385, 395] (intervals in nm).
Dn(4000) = 1.96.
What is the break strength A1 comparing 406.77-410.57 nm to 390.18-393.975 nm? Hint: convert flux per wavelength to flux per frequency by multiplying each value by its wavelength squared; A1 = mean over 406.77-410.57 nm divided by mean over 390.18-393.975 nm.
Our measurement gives 1.93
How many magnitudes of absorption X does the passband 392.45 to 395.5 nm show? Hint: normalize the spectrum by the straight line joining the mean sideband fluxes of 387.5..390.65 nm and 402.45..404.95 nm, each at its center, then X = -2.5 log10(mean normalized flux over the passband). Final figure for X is 0.35 mag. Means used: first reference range 12.6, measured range 11.5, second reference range 22.1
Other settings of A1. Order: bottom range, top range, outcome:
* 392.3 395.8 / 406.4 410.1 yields 2.03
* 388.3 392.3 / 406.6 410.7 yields 1.70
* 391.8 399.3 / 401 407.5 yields 1.70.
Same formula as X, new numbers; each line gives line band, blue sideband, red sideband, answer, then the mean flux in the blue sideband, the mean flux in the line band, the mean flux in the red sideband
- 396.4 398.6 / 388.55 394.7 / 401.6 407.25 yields 0.25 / 13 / 13.7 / 22.2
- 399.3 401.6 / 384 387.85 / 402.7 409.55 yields -0.20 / 11.6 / 23.2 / 22.2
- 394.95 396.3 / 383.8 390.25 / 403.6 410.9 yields 0.07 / 11.9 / 15.2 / 22.2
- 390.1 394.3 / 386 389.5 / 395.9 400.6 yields 0.08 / 11.7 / 12.9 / 17.1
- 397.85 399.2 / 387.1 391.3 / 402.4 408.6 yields -0.13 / 13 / 20.5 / 22.1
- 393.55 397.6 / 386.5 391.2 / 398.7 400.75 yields 0.45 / 12.9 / 12.2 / 22.2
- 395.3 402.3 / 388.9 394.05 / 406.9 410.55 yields -0.08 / 13.1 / 18.9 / 23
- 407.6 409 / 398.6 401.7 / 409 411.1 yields -0.07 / 23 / 24.1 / 22.5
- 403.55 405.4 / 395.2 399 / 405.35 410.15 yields -0.08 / 14.9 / 21.8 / 22.5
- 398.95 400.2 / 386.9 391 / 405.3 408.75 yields -0.21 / 12.8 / 22.1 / 22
